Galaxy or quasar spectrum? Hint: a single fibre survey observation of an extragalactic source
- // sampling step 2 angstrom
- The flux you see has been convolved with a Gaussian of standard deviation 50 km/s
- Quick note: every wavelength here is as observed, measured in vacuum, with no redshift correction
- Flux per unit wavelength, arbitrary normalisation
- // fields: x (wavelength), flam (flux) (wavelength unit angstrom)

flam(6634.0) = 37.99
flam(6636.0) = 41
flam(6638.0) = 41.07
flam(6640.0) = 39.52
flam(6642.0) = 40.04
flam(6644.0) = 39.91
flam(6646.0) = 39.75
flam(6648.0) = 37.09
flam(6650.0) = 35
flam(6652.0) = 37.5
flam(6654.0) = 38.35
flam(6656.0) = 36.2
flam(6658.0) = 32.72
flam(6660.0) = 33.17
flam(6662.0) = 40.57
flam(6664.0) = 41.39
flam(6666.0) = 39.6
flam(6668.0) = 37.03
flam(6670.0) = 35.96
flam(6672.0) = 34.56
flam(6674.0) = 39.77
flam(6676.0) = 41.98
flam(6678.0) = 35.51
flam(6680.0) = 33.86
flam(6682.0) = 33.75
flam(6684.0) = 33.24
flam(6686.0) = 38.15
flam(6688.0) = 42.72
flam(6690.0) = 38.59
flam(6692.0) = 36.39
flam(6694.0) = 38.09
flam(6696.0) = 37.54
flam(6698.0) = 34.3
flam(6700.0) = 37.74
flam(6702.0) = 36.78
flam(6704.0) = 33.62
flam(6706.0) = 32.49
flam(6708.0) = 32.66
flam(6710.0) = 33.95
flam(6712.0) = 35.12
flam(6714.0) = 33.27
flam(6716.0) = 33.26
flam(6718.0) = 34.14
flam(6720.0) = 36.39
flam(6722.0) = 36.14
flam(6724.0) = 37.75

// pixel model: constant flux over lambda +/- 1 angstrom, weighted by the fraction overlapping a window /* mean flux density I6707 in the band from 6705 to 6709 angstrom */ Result 32.6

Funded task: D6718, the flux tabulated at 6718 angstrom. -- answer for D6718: 34.14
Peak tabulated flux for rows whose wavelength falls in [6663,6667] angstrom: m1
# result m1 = 41.39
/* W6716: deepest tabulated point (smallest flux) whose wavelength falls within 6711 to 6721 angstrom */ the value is 33.26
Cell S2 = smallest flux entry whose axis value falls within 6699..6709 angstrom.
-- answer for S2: 32.49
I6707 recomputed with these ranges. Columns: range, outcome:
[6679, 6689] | 36.3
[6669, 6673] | 35.3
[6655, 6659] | 34.5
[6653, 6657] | 37.3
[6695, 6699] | 35.9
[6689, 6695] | 37.7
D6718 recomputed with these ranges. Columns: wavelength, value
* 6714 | 33.27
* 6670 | 35.96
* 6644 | 39.91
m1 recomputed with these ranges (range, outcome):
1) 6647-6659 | 38.35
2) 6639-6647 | 40.04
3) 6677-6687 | 38.15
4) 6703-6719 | 35.12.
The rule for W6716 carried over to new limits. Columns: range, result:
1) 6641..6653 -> 35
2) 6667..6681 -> 33.86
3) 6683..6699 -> 33.24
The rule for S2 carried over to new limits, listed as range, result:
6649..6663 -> 32.72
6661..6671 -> 35.96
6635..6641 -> 39.52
